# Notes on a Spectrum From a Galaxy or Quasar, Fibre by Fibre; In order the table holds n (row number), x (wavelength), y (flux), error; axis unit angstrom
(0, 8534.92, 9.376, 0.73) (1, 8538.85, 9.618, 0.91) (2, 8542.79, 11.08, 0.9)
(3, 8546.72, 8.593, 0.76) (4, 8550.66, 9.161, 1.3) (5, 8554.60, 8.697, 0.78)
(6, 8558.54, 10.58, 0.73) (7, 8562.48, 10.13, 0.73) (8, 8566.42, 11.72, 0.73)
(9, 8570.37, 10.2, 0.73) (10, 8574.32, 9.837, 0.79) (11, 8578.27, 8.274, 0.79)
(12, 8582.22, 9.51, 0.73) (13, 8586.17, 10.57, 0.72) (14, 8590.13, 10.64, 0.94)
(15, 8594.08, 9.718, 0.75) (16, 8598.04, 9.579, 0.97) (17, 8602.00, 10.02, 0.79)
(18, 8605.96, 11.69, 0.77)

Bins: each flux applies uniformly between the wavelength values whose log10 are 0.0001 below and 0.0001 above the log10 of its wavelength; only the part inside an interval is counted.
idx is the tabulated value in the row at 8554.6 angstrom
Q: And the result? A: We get 8.697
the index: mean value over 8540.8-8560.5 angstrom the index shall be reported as 9.62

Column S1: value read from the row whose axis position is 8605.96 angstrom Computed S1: 11.69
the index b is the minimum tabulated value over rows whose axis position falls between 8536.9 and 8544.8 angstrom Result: 9.618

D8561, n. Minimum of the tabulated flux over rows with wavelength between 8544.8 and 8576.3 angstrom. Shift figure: 8.593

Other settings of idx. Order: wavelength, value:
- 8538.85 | 9.618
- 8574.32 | 9.837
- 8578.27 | 8.274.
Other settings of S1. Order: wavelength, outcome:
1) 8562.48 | 10.13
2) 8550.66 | 9.161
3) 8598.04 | 9.579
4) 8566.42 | 11.72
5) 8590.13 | 10.64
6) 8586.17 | 10.57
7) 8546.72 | 8.593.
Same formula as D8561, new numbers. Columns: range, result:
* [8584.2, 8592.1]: 10.57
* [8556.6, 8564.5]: 10.13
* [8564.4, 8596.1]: 8.274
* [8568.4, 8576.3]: 9.837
